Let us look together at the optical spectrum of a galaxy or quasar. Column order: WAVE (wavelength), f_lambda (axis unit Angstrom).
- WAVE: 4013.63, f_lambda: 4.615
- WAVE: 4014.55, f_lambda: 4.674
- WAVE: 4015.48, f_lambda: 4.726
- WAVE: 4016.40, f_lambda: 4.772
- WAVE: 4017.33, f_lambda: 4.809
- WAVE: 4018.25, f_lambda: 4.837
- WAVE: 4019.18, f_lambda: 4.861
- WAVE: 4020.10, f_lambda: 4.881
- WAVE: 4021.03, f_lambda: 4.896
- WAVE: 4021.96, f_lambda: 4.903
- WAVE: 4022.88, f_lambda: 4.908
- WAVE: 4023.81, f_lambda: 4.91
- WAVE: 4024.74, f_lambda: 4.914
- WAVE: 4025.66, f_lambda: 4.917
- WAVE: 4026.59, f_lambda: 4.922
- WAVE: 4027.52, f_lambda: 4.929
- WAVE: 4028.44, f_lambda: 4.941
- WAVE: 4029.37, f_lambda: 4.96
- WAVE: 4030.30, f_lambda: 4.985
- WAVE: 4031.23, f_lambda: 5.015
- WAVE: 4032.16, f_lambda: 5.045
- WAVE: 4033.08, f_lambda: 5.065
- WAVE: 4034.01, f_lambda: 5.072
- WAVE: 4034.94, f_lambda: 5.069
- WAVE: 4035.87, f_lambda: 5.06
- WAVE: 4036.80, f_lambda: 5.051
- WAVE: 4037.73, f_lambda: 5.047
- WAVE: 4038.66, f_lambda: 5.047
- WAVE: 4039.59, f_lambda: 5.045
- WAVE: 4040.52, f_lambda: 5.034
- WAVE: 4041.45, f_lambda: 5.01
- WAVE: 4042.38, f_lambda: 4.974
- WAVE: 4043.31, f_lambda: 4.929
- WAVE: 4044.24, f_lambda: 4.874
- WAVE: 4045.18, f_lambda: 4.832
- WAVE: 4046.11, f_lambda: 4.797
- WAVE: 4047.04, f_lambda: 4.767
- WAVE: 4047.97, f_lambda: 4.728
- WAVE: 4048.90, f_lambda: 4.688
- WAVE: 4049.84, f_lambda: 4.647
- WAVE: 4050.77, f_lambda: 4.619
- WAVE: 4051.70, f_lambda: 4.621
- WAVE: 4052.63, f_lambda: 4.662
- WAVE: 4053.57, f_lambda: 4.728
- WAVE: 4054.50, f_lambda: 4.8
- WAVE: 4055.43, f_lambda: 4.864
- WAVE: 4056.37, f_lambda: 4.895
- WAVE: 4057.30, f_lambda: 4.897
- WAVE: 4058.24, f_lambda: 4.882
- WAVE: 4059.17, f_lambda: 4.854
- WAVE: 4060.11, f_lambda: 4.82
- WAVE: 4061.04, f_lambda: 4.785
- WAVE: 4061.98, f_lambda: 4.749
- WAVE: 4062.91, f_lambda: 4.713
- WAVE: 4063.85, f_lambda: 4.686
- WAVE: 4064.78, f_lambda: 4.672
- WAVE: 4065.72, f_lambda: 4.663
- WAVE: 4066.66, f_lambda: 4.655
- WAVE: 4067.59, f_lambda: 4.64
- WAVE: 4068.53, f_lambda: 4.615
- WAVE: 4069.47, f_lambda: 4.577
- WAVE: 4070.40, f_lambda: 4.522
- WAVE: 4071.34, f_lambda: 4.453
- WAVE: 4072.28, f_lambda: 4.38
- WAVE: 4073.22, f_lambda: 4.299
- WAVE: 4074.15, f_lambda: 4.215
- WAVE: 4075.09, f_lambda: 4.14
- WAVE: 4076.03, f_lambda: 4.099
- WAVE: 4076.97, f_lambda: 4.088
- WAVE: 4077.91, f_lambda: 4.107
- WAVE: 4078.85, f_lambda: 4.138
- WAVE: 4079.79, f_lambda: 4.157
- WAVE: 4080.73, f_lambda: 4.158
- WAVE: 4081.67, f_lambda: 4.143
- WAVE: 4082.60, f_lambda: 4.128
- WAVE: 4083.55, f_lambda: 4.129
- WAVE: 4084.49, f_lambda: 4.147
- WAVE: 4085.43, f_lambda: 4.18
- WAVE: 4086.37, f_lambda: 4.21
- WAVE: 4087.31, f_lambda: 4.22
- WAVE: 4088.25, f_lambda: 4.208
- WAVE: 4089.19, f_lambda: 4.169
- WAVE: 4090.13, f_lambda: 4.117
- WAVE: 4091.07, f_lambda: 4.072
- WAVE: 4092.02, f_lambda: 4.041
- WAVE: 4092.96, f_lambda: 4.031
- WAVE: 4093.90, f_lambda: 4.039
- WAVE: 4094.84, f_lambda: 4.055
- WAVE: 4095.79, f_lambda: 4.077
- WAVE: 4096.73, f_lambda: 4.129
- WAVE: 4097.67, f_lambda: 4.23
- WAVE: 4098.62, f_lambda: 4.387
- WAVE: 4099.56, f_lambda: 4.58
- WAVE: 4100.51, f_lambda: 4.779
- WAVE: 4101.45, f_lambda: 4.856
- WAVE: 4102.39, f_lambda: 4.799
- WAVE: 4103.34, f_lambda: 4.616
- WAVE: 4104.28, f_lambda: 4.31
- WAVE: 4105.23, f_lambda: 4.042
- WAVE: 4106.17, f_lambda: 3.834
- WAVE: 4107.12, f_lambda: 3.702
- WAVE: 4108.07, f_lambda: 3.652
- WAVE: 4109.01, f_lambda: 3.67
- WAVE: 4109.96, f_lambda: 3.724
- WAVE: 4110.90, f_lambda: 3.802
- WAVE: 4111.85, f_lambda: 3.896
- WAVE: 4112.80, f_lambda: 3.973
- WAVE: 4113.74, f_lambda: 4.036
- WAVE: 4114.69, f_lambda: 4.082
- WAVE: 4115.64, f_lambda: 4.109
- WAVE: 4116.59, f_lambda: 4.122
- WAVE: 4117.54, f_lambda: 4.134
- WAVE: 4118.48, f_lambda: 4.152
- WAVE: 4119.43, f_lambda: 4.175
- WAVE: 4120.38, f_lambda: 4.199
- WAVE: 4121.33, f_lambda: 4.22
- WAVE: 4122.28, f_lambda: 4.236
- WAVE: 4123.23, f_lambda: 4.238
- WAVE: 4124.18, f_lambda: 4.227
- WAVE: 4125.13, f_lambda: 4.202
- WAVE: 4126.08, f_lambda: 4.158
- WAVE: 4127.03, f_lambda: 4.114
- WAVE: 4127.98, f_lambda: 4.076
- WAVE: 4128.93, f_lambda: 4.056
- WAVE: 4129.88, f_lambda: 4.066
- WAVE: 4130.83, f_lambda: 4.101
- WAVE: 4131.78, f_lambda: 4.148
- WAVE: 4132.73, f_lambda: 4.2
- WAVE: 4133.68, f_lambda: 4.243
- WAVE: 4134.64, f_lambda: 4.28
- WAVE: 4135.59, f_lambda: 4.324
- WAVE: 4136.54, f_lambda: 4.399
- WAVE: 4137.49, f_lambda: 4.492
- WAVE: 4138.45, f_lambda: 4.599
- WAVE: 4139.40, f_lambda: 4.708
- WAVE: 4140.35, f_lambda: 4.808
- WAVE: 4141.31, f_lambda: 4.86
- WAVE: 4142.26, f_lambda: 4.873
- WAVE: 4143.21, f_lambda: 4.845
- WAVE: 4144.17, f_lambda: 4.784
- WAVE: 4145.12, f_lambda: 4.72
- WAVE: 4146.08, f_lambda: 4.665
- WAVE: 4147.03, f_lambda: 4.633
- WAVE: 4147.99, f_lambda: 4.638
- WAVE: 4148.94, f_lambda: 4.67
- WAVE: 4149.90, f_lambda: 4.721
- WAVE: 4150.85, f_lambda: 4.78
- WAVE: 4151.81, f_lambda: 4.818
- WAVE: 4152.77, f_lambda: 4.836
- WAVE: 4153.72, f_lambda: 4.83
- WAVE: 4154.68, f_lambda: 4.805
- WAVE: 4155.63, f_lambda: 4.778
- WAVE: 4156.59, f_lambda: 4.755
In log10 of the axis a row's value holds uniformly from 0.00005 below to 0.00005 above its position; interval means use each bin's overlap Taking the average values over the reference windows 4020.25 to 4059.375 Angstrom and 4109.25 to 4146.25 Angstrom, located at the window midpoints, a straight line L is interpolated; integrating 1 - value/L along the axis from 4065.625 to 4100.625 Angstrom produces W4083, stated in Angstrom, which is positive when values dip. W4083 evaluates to 2.6 Angstrom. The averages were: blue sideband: 4.9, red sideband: 4.28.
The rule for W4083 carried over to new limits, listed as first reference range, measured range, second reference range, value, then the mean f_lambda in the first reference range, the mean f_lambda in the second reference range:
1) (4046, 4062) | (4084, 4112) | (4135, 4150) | 3.3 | 4.77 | 4.67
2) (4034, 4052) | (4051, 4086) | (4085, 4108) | 0.7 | 4.89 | 4.23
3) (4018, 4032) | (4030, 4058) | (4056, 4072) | -0.5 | 4.92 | 4.71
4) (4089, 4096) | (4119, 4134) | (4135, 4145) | 1.1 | 4.07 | 4.67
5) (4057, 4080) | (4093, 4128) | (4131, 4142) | 2.6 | 4.51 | 4.46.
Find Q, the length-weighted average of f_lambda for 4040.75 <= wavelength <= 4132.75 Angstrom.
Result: 4.35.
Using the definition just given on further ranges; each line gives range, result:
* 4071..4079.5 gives 4.21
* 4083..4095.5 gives 4.12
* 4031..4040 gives 5.05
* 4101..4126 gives 4.12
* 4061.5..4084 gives 4.38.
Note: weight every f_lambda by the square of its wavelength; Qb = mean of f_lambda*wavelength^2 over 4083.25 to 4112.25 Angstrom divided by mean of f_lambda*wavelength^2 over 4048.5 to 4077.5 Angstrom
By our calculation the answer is 0.9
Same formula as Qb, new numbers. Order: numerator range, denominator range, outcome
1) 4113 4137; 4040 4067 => 0.90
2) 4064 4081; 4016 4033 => 0.91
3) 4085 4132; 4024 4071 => 0.88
